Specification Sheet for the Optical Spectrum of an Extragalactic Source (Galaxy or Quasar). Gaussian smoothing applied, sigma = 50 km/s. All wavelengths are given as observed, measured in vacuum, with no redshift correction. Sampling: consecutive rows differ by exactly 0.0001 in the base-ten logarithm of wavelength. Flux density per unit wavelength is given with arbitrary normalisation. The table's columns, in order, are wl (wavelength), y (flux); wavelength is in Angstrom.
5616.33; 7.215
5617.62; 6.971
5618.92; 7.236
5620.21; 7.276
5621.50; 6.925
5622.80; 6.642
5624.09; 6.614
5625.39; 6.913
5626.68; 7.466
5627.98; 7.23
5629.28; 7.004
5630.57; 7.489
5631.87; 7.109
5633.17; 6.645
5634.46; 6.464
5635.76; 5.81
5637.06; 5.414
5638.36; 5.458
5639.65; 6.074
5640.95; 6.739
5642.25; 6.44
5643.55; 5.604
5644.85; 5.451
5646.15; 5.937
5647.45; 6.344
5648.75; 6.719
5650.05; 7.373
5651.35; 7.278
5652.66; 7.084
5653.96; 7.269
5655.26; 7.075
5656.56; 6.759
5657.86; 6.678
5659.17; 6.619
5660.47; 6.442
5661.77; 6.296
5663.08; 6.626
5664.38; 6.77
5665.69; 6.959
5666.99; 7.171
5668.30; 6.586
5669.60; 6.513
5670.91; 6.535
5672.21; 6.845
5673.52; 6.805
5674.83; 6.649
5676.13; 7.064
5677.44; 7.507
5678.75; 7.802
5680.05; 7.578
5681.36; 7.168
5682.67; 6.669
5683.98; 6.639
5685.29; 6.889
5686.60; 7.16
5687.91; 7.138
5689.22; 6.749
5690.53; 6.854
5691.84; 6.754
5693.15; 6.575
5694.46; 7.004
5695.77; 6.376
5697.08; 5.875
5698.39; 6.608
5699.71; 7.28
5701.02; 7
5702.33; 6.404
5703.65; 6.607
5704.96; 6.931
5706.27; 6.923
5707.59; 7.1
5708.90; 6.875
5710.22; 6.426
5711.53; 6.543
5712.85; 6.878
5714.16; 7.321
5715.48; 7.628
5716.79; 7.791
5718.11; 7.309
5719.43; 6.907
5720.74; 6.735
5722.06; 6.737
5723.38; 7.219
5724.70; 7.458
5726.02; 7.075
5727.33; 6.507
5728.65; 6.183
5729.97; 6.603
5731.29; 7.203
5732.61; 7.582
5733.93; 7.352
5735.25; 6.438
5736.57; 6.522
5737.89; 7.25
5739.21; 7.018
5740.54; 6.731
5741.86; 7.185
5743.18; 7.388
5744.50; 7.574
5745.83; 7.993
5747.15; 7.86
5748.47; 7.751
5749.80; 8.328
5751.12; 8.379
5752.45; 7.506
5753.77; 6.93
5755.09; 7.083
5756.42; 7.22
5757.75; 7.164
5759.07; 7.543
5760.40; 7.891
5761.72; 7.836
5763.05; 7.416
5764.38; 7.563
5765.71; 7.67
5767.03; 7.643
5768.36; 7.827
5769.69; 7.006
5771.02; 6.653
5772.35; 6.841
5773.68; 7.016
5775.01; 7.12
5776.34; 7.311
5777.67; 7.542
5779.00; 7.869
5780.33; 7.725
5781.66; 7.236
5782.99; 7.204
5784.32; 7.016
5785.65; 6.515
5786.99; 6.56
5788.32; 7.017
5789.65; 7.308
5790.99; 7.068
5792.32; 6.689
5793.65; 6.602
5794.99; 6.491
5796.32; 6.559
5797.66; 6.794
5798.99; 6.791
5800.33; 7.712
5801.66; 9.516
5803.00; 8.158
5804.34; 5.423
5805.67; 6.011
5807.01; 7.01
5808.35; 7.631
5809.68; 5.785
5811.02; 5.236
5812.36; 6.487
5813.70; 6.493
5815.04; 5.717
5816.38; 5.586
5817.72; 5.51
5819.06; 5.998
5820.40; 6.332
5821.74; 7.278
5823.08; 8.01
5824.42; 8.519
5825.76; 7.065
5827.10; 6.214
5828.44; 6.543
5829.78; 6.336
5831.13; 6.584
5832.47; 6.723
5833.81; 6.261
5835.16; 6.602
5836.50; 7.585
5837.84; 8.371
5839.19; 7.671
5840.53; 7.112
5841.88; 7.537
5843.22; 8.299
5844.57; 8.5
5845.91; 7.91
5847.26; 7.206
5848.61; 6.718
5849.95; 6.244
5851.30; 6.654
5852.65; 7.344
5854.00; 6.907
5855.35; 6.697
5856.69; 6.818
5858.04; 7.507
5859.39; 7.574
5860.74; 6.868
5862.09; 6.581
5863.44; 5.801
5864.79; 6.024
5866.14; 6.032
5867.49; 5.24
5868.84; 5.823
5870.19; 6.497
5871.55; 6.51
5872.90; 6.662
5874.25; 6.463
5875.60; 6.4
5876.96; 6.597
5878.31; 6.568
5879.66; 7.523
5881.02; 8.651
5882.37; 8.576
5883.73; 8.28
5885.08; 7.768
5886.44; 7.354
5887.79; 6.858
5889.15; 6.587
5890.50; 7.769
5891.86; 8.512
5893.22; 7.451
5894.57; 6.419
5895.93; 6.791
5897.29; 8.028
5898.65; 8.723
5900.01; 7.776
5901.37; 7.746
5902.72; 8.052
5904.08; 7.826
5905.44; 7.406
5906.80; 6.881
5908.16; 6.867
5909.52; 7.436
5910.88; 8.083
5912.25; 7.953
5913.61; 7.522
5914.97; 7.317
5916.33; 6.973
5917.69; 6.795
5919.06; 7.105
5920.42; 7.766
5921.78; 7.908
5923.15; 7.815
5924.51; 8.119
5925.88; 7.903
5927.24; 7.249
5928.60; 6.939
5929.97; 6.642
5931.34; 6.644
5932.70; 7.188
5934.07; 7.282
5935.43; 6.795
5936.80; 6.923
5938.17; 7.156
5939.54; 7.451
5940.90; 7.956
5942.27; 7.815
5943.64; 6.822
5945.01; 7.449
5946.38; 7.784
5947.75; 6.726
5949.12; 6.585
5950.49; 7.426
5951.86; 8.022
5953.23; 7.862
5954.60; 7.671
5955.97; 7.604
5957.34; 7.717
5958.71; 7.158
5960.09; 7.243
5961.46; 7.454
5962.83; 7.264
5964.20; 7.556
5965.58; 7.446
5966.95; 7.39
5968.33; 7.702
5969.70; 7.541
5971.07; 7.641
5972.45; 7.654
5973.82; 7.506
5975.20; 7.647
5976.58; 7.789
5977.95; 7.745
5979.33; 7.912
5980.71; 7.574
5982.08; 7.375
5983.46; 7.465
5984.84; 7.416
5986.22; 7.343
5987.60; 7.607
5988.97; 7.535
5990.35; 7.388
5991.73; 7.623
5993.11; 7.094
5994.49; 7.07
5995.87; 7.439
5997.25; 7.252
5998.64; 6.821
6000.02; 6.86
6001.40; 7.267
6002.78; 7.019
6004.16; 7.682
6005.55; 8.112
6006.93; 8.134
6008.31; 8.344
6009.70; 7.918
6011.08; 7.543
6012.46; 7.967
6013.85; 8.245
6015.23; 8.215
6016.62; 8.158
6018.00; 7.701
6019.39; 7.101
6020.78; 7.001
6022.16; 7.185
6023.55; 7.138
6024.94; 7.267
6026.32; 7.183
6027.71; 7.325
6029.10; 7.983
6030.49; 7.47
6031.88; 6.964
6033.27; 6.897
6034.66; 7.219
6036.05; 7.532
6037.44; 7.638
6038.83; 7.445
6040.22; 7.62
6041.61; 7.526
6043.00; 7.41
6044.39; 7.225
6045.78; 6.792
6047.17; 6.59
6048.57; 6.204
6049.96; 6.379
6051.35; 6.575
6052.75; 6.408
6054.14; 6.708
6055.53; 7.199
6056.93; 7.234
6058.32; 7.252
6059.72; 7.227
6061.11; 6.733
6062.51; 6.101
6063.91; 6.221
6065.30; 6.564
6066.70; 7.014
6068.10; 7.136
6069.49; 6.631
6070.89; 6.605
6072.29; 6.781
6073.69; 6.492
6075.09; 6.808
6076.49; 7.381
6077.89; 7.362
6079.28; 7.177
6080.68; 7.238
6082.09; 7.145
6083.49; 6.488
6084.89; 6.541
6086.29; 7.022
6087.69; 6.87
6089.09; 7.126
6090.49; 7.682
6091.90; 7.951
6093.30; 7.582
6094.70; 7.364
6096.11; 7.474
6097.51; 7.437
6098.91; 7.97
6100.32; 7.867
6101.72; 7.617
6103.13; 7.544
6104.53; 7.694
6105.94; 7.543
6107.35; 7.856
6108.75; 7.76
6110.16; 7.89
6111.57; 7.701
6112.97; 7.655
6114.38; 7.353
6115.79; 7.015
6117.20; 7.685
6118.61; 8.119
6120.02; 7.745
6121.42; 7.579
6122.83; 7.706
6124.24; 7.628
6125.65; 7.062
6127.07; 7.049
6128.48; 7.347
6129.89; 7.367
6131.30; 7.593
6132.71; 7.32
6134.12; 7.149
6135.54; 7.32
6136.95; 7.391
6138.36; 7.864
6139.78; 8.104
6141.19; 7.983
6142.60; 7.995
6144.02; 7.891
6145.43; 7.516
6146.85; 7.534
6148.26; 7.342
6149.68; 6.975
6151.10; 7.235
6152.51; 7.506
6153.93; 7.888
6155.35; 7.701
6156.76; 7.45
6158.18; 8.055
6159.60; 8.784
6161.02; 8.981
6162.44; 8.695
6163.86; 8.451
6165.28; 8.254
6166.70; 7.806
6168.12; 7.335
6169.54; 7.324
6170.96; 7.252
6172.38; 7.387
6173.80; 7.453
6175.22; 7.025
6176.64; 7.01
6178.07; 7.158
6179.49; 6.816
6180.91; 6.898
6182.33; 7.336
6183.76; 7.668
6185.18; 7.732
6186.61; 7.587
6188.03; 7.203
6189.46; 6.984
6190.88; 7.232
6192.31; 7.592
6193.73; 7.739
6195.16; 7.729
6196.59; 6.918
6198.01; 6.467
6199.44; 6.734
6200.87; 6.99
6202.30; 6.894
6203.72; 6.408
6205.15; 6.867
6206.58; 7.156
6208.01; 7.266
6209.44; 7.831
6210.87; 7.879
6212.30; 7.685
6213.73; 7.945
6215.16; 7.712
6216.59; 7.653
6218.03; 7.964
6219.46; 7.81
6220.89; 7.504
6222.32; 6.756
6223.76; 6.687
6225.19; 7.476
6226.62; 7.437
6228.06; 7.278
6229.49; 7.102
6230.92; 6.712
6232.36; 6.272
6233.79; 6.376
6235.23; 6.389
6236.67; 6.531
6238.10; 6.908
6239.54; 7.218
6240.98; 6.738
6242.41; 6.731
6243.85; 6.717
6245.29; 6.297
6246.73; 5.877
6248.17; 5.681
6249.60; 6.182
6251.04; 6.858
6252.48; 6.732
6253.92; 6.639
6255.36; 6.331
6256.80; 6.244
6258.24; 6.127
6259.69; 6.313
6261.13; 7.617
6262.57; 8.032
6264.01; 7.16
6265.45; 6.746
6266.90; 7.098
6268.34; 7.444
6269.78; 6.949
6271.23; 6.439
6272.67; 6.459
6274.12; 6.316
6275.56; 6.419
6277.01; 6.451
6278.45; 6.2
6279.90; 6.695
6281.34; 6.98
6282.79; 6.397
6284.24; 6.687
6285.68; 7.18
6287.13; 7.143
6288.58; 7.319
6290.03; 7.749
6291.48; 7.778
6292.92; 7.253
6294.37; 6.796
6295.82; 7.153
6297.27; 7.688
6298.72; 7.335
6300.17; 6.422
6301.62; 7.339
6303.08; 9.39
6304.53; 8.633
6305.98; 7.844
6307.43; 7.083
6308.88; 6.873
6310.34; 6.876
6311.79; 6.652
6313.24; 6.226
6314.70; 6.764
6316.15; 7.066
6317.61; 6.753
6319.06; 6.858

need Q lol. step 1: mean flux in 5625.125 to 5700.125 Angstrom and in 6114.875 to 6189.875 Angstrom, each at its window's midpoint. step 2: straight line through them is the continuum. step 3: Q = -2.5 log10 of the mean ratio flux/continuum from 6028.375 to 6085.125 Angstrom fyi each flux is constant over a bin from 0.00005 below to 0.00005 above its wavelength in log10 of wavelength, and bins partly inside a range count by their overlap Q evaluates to 0.065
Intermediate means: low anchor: 6.73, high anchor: 7.57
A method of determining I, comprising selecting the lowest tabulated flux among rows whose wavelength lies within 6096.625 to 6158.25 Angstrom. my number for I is 6.975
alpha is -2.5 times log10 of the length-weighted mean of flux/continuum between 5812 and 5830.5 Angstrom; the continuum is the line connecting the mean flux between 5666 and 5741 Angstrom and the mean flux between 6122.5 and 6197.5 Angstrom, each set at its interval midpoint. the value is 0.08 mag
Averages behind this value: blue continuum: 6.91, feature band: 6.58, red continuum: 7.55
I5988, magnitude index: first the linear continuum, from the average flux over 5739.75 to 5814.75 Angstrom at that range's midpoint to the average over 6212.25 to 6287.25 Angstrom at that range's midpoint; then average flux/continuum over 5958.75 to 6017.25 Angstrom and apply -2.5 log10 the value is -0.08 mag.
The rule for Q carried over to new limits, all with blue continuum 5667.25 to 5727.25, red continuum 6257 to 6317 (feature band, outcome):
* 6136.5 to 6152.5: -0.090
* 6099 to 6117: -0.093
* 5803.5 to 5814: 0.109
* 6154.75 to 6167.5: -0.174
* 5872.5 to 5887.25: -0.061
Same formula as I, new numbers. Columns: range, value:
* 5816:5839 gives 5.51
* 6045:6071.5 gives 6.101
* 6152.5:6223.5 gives 6.408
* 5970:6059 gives 6.204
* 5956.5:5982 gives 7.158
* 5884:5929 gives 6.419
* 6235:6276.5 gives 5.681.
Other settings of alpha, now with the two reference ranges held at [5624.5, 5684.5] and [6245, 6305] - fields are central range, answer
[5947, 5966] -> -0.09 mag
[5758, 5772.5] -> -0.11 mag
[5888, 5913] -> -0.12 mag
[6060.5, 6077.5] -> 0.02 mag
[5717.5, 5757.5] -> -0.07 mag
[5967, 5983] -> -0.12 mag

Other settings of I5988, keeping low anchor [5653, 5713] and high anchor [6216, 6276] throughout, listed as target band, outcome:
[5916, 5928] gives -0.11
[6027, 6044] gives -0.09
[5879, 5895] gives -0.13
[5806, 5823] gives 0.09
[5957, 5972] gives -0.10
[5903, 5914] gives -0.10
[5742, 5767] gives -0.12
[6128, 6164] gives -0.14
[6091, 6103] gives -0.13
